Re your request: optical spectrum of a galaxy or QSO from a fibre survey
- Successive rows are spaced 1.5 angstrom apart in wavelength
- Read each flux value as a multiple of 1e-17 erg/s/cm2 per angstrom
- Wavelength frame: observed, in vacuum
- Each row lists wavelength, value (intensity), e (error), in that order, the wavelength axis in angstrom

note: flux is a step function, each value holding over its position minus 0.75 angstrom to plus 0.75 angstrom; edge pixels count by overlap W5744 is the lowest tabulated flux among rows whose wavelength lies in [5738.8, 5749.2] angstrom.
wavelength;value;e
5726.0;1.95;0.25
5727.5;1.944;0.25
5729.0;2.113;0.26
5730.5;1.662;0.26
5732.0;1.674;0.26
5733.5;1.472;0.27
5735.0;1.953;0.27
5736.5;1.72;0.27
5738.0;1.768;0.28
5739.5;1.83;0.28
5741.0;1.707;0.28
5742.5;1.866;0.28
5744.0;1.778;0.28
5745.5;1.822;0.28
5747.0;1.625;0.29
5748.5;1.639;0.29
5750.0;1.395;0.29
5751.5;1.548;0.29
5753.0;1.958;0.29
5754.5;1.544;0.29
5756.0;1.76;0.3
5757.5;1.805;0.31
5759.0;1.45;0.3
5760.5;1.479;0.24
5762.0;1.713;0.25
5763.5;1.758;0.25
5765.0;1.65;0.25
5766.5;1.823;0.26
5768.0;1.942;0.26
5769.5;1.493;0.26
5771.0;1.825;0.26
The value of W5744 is 1.625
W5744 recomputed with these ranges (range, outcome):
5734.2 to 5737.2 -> 1.72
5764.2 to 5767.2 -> 1.65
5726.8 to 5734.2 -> 1.472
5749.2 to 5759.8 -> 1.395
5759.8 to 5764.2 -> 1.479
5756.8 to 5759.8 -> 1.45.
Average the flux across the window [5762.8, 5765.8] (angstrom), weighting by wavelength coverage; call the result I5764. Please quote 1.71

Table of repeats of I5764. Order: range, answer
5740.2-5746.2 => 1.79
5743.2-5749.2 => 1.72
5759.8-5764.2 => 1.65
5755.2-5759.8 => 1.67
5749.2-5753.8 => 1.63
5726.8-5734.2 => 1.77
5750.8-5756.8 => 1.7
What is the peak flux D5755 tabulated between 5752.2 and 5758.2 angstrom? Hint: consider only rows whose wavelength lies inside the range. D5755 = 1.958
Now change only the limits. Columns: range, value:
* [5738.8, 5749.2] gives 1.866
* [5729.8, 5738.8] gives 1.953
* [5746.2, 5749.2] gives 1.639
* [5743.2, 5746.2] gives 1.822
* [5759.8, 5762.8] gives 1.713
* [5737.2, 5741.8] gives 1.83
